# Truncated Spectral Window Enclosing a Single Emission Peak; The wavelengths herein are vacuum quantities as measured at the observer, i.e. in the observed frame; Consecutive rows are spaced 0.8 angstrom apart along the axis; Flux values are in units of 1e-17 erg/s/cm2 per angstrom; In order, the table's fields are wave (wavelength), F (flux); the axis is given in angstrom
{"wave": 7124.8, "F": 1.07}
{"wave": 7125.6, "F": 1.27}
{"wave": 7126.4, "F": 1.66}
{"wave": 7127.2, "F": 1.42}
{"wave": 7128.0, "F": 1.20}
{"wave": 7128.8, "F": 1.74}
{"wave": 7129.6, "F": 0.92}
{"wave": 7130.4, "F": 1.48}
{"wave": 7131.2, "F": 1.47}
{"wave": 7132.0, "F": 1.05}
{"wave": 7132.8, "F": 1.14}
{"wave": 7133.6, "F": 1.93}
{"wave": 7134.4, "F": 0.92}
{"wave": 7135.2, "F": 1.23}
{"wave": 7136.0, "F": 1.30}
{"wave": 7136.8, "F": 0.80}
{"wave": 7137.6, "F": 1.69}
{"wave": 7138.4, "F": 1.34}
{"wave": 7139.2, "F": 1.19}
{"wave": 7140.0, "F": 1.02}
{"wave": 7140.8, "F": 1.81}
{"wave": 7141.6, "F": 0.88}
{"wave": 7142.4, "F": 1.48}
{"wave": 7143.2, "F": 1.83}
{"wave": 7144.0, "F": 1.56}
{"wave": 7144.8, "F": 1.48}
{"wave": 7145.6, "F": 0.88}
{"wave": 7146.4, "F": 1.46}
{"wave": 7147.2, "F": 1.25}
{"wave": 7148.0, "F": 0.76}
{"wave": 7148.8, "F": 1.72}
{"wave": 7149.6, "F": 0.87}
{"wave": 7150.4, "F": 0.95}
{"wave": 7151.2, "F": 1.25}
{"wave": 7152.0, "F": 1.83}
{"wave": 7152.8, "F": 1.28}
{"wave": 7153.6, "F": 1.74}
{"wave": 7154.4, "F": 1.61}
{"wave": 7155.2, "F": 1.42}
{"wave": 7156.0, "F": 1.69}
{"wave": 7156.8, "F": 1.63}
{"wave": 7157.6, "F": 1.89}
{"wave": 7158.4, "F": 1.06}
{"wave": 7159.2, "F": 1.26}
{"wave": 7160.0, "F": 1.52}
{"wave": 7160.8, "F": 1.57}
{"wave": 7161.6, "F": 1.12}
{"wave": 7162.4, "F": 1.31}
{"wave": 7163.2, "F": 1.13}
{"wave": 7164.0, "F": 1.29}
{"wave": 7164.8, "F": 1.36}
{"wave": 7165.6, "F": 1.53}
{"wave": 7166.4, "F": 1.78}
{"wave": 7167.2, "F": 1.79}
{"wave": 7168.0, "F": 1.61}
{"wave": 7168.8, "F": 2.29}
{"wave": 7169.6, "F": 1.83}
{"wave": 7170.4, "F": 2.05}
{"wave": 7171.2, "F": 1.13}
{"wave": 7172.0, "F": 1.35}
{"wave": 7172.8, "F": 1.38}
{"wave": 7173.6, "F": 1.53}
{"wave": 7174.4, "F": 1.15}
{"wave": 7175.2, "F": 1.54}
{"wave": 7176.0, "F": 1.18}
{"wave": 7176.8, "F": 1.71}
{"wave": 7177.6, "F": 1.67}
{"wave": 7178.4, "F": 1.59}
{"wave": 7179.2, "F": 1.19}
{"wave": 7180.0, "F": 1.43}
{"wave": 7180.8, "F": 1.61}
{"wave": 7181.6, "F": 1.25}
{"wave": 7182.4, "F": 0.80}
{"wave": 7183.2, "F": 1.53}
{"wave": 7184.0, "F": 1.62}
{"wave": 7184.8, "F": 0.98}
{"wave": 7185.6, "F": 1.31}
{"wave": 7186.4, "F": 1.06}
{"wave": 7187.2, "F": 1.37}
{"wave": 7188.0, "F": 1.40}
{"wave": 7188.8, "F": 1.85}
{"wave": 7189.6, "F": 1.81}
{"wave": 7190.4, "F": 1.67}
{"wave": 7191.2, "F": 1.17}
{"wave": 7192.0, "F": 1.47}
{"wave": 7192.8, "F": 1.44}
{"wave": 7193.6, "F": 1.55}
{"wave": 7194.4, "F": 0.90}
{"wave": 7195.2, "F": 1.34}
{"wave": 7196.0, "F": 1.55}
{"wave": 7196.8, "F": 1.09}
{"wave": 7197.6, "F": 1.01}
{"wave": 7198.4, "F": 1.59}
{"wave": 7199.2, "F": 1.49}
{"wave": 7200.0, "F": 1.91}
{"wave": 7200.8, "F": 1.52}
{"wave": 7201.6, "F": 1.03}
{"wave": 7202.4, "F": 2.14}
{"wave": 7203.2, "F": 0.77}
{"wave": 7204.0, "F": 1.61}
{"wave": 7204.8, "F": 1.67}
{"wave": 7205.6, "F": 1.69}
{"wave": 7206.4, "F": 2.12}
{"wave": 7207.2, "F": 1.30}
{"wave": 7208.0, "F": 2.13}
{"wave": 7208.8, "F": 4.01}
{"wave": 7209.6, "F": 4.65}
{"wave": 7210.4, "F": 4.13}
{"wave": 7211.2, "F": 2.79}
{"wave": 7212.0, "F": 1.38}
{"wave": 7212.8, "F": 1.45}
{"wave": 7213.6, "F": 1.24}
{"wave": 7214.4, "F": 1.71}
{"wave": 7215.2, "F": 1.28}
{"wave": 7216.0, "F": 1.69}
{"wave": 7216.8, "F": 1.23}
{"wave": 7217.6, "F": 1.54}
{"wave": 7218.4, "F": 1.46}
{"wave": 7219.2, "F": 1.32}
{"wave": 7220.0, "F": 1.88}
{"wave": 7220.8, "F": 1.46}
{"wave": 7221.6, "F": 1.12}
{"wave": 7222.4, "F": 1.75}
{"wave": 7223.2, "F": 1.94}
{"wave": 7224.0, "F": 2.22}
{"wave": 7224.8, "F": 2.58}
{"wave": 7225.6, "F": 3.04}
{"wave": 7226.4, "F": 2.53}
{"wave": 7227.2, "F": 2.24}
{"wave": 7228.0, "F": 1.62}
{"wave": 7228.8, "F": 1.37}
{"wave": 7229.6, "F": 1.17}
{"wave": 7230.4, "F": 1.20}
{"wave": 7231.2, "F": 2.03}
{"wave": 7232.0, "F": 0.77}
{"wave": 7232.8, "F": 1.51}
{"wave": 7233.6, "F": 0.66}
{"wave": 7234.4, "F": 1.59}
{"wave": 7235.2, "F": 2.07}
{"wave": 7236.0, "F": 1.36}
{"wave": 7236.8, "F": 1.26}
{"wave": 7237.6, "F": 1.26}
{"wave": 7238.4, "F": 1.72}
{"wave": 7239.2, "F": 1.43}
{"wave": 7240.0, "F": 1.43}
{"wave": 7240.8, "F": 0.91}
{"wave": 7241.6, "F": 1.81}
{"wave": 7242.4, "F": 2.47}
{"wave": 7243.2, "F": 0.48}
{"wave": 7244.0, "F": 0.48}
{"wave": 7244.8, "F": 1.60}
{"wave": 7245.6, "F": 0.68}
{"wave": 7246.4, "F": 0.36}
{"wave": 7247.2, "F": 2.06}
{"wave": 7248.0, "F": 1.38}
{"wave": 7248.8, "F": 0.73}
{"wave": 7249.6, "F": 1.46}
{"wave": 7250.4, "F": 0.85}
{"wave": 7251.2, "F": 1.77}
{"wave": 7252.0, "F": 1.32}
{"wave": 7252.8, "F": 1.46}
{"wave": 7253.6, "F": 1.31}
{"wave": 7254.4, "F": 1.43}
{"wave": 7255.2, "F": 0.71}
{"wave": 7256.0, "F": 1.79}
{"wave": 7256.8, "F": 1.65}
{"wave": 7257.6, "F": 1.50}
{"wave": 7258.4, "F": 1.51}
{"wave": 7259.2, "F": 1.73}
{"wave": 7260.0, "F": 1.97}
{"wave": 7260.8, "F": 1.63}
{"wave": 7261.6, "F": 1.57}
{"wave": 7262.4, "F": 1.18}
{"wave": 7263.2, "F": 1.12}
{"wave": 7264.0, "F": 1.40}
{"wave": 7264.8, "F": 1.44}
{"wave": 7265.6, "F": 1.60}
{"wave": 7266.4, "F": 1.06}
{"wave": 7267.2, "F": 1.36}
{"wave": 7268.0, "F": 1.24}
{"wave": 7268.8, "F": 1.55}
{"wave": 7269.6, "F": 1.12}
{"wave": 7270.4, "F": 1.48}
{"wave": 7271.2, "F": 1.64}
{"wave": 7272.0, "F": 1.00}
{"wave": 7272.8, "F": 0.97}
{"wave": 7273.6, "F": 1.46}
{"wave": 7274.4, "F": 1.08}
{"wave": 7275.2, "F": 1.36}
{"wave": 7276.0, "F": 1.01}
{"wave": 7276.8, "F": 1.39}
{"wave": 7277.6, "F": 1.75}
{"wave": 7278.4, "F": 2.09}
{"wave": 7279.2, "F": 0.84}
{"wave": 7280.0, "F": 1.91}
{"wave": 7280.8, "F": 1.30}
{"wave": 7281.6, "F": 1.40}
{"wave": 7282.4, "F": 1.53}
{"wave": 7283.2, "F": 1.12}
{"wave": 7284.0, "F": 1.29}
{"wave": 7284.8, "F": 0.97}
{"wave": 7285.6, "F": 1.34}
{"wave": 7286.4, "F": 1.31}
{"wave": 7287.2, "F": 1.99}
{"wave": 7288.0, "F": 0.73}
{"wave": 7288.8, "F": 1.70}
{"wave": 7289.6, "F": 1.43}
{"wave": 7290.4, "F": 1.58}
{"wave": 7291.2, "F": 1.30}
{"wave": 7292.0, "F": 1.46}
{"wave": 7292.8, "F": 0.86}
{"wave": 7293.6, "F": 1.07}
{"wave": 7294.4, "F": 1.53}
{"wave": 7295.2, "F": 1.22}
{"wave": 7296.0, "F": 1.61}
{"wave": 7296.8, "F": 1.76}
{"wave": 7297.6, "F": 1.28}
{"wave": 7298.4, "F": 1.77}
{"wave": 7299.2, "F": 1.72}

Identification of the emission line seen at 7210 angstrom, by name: [S II]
